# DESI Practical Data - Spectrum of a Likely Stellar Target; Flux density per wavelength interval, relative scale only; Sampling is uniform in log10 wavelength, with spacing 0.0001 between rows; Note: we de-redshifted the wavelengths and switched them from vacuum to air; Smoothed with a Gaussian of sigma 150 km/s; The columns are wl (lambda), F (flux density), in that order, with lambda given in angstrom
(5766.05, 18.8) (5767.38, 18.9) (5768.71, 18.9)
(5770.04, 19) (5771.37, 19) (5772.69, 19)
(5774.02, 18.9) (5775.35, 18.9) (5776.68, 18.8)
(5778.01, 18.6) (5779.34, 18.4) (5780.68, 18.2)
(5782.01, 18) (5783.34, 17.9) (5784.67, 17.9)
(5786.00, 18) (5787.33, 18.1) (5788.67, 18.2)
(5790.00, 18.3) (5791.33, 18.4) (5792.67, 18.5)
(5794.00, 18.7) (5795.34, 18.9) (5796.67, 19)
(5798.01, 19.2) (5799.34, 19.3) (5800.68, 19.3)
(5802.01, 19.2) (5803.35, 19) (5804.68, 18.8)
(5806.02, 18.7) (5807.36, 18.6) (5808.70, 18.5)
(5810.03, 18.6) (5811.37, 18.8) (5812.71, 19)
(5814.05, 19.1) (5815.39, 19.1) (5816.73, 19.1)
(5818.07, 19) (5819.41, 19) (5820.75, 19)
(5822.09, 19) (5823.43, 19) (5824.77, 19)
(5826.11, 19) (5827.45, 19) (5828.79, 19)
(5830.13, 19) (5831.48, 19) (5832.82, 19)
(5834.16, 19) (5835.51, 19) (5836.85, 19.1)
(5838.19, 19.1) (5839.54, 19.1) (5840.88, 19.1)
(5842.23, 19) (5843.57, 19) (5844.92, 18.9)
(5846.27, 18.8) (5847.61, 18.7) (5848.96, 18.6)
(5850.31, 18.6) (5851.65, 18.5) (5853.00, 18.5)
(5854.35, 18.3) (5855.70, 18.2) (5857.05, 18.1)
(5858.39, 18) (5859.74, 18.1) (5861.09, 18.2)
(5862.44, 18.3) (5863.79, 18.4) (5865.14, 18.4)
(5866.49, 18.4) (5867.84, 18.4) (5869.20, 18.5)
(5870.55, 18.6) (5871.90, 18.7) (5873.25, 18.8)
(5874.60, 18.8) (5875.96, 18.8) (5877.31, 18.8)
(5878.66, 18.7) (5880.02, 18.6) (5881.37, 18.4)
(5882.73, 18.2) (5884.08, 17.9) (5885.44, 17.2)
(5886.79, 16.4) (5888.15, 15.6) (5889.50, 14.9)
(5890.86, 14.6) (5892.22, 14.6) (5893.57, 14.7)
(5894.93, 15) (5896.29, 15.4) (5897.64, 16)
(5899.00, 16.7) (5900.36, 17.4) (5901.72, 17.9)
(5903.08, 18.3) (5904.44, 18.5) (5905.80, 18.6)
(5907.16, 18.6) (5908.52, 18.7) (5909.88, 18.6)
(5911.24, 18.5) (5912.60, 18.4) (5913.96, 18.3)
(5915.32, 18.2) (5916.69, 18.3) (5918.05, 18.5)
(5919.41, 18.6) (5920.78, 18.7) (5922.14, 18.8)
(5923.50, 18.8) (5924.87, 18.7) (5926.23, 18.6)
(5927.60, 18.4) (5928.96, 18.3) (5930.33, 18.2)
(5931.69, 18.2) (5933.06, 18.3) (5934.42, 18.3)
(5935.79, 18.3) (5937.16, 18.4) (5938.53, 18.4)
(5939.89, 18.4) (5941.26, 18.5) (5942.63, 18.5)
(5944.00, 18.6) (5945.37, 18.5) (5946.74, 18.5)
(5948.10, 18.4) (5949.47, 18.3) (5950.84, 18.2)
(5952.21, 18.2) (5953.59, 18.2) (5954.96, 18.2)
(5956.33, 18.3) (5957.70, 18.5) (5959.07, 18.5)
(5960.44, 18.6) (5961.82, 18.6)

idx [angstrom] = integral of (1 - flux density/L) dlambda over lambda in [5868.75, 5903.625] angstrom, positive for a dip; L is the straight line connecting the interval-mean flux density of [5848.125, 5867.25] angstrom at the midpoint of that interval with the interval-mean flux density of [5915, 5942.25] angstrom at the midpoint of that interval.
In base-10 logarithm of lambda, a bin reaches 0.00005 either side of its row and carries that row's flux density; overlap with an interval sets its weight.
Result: 2.24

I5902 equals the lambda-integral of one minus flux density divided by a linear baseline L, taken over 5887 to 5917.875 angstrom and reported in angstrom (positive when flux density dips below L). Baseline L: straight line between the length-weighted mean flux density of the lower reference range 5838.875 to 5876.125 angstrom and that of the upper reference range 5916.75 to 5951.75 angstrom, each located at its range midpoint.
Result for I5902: 2.3 angstrom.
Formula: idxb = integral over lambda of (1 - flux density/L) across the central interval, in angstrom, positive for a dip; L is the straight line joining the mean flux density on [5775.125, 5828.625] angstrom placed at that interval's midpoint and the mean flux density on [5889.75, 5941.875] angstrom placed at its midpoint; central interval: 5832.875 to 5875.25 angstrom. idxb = -0.7 angstrom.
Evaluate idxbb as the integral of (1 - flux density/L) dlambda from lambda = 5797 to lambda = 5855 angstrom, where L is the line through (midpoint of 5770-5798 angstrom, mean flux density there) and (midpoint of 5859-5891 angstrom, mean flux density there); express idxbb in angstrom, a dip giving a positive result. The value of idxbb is -2.1 angstrom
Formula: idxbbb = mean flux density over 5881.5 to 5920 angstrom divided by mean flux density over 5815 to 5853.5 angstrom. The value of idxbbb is 0.91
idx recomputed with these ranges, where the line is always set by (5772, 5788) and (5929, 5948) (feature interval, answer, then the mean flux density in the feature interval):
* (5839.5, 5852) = -0.3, 18.8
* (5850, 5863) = 0.1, 18.3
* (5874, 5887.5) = 0.2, 18.2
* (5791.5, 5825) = -1.0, 18.9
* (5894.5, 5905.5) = 0.8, 17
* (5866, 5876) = -0.1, 18.6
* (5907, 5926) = -0.2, 18.6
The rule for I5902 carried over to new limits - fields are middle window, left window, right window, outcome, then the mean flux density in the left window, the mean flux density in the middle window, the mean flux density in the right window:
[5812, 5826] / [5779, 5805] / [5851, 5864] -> -0.4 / 18.6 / 19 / 18.3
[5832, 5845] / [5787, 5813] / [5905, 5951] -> -0.3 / 18.8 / 19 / 18.5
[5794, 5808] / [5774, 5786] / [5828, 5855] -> -0.3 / 18.3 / 19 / 18.9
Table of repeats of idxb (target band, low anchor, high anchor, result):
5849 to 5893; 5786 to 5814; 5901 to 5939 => 1.6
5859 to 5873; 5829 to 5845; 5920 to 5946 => 0.3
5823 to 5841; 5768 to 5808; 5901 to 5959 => -0.4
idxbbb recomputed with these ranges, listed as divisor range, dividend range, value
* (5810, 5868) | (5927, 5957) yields 0.98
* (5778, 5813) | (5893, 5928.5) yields 0.96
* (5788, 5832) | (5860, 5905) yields 0.92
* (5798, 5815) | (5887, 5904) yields 0.84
